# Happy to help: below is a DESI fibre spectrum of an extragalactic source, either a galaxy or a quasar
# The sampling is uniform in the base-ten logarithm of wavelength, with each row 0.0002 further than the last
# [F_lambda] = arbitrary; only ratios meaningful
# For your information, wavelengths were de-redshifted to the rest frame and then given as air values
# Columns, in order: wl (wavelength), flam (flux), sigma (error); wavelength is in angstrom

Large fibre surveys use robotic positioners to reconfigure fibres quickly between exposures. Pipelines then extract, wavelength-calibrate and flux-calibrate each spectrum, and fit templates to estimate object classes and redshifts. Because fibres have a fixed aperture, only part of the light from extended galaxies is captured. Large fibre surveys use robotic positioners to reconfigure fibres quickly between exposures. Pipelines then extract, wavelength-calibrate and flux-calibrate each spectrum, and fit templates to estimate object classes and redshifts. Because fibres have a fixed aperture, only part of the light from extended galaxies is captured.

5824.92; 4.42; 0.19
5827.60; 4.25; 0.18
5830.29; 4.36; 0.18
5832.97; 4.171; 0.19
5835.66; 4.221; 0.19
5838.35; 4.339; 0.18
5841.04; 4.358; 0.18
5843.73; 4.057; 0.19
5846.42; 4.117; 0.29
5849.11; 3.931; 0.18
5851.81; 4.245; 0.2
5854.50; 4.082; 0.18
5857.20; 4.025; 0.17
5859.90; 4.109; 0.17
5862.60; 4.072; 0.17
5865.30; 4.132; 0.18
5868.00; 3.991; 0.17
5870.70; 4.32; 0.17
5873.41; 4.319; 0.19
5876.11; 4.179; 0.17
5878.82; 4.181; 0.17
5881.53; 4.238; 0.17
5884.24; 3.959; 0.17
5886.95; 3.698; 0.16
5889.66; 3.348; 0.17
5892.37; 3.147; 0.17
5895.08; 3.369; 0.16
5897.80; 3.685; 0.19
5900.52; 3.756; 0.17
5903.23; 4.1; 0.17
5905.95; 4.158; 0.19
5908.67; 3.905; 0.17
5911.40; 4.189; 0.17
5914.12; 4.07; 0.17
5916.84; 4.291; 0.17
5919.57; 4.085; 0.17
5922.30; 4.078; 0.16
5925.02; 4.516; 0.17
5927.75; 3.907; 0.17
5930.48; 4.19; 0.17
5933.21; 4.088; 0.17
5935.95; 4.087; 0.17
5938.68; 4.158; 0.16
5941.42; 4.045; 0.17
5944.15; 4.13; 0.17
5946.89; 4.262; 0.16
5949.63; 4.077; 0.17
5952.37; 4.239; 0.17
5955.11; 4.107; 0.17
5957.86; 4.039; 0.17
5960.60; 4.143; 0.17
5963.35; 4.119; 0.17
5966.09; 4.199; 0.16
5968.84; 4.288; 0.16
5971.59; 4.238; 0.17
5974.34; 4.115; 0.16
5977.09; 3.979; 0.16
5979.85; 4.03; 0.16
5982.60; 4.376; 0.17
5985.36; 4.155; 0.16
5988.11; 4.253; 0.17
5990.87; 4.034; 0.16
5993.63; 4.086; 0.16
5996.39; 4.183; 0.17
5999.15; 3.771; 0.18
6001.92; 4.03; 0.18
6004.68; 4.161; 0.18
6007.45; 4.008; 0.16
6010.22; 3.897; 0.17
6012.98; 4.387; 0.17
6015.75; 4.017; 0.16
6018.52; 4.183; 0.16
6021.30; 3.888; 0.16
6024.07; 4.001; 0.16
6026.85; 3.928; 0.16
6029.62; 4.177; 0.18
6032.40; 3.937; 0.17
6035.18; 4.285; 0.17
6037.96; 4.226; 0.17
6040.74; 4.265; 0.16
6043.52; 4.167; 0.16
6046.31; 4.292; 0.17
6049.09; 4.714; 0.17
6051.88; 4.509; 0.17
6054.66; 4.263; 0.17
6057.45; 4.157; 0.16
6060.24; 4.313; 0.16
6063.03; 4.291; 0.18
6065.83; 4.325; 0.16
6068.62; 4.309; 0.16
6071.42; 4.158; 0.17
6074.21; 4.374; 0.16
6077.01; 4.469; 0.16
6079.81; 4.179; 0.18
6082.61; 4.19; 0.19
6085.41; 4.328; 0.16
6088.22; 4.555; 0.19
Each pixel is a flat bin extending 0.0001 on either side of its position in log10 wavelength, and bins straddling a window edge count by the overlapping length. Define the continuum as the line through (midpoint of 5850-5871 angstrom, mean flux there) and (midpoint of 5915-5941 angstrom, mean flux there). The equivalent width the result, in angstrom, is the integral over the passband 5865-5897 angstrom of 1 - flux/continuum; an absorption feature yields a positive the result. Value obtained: 1.7 angstrom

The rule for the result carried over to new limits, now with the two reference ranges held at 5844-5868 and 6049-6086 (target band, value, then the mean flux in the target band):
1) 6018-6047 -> 1.08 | 4.12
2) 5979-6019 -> 1.27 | 4.1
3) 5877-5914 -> 2.58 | 3.84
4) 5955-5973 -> 0.15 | 4.17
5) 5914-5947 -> 0.15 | 4.15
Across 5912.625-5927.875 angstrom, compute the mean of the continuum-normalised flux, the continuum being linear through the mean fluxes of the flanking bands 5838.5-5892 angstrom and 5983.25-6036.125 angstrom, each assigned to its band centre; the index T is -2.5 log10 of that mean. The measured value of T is -0.03 mag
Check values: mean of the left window 4.06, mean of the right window 4.07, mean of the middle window 4.18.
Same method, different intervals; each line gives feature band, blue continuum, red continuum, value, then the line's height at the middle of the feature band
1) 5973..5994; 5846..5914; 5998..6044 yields -0.02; 4.05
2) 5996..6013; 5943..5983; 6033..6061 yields 0.05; 4.23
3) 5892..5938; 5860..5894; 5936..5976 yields 0.02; 4.06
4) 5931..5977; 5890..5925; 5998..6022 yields -0.05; 3.97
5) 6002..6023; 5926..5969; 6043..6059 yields 0.05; 4.27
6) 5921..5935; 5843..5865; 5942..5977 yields -0.01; 4.13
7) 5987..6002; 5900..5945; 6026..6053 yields 0.04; 4.2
